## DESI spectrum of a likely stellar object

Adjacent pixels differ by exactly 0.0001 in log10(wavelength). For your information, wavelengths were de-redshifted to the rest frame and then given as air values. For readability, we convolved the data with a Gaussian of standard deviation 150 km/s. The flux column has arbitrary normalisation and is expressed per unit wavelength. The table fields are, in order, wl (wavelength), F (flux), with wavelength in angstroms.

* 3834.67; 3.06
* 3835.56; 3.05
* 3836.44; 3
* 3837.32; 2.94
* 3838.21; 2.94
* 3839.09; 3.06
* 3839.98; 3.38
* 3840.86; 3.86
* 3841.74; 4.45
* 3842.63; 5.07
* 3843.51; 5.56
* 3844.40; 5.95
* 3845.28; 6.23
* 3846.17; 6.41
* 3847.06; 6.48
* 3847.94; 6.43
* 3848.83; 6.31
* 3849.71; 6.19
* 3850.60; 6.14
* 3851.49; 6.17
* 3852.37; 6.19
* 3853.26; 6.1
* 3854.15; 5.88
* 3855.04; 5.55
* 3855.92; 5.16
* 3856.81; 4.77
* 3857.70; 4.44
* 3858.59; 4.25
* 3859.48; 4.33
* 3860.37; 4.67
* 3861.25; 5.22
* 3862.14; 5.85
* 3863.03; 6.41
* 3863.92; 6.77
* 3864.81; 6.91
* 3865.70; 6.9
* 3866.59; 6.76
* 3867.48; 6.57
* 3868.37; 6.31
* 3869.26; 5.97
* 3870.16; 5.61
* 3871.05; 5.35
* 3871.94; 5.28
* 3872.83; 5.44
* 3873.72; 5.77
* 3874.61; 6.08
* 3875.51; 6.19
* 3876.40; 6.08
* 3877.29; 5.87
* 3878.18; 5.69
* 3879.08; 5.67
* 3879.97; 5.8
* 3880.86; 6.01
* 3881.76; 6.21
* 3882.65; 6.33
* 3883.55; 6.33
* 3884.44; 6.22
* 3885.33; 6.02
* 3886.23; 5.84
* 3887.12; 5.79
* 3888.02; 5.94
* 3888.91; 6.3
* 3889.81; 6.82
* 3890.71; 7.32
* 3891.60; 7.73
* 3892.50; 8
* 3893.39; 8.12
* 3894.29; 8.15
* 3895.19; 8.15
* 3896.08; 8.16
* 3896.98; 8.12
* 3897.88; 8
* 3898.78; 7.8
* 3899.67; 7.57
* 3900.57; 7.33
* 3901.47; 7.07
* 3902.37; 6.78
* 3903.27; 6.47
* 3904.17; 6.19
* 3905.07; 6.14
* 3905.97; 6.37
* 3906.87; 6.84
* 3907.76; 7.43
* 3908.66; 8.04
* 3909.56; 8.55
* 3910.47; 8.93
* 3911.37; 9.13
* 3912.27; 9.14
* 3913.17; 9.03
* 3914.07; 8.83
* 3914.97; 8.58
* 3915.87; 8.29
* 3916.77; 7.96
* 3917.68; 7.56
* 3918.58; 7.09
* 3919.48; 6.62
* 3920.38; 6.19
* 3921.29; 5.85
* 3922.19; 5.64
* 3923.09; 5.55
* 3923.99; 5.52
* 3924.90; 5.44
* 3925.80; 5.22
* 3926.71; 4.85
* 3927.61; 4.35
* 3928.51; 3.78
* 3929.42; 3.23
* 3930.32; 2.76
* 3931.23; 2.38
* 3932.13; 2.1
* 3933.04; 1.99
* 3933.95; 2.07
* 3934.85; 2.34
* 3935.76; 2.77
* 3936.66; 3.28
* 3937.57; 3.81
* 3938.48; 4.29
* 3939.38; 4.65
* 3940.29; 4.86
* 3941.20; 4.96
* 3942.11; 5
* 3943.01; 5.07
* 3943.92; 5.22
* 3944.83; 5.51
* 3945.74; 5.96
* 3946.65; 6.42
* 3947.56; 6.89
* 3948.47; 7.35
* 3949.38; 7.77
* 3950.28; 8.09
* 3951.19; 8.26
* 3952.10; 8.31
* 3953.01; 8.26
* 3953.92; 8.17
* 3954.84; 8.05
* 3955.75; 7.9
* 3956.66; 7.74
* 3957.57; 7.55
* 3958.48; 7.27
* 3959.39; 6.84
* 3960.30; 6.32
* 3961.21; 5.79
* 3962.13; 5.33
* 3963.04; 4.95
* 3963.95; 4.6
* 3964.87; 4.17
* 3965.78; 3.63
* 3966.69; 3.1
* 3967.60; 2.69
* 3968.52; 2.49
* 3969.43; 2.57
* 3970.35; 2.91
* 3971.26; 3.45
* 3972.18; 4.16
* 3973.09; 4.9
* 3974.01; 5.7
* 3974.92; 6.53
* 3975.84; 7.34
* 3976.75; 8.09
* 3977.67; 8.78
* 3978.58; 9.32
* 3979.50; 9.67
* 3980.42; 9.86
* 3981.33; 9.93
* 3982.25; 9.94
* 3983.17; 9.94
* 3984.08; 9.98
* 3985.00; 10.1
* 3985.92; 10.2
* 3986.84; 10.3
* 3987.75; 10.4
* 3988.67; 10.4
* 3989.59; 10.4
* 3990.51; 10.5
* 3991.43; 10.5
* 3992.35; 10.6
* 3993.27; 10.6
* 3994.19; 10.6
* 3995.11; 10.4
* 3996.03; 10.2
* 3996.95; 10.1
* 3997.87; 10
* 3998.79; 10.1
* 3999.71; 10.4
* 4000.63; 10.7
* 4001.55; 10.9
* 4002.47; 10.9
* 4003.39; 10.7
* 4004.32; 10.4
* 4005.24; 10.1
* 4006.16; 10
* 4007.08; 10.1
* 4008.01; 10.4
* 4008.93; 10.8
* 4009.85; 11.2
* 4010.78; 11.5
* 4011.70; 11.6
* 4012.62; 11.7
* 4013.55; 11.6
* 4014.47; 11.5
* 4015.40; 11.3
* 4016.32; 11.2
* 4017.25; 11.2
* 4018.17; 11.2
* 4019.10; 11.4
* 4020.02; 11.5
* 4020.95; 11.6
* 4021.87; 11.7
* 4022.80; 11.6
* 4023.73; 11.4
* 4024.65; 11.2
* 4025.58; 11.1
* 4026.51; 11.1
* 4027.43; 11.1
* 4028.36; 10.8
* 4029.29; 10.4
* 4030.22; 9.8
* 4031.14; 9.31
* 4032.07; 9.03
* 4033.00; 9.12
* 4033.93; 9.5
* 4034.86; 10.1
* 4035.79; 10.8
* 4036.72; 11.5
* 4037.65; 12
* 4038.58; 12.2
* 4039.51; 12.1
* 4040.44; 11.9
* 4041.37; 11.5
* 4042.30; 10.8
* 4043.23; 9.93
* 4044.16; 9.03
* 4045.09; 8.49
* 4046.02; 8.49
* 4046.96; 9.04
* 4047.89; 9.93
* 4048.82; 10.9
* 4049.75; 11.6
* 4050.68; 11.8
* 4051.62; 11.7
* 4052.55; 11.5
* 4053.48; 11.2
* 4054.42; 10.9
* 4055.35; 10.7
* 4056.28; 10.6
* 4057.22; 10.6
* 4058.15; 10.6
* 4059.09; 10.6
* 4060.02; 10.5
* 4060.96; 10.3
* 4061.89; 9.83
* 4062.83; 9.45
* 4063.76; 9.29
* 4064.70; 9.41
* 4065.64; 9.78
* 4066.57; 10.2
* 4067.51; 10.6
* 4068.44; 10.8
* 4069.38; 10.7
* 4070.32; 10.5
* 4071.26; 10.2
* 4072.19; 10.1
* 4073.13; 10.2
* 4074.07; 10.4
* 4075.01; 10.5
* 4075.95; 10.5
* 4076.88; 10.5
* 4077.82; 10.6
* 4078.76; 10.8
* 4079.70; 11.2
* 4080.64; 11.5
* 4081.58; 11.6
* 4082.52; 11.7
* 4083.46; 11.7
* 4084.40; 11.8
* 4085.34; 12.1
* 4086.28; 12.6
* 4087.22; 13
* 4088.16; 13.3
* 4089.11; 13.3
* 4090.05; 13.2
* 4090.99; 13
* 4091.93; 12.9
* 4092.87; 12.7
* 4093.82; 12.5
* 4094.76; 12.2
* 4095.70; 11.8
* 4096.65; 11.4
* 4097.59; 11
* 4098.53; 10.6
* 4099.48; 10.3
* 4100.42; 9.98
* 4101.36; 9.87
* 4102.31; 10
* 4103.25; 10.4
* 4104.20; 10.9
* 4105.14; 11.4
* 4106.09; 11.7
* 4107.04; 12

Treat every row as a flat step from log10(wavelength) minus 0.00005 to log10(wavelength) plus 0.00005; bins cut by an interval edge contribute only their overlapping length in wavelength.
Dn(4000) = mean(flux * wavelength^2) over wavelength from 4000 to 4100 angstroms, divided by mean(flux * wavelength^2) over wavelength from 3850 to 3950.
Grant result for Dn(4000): 2.0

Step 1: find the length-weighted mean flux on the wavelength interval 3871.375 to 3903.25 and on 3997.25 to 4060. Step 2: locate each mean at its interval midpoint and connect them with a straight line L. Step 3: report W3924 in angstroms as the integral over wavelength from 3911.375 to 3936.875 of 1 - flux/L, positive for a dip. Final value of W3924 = 7.56 angstroms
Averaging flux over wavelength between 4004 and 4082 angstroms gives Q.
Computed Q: 10.7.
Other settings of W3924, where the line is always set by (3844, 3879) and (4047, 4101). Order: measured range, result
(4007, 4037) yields -3.4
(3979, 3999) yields -2.7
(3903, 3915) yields -1.3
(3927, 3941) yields 8.0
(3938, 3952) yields 3.3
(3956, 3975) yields 7.9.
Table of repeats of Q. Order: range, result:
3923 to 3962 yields 5.44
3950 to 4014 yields 8.45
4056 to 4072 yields 10.2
